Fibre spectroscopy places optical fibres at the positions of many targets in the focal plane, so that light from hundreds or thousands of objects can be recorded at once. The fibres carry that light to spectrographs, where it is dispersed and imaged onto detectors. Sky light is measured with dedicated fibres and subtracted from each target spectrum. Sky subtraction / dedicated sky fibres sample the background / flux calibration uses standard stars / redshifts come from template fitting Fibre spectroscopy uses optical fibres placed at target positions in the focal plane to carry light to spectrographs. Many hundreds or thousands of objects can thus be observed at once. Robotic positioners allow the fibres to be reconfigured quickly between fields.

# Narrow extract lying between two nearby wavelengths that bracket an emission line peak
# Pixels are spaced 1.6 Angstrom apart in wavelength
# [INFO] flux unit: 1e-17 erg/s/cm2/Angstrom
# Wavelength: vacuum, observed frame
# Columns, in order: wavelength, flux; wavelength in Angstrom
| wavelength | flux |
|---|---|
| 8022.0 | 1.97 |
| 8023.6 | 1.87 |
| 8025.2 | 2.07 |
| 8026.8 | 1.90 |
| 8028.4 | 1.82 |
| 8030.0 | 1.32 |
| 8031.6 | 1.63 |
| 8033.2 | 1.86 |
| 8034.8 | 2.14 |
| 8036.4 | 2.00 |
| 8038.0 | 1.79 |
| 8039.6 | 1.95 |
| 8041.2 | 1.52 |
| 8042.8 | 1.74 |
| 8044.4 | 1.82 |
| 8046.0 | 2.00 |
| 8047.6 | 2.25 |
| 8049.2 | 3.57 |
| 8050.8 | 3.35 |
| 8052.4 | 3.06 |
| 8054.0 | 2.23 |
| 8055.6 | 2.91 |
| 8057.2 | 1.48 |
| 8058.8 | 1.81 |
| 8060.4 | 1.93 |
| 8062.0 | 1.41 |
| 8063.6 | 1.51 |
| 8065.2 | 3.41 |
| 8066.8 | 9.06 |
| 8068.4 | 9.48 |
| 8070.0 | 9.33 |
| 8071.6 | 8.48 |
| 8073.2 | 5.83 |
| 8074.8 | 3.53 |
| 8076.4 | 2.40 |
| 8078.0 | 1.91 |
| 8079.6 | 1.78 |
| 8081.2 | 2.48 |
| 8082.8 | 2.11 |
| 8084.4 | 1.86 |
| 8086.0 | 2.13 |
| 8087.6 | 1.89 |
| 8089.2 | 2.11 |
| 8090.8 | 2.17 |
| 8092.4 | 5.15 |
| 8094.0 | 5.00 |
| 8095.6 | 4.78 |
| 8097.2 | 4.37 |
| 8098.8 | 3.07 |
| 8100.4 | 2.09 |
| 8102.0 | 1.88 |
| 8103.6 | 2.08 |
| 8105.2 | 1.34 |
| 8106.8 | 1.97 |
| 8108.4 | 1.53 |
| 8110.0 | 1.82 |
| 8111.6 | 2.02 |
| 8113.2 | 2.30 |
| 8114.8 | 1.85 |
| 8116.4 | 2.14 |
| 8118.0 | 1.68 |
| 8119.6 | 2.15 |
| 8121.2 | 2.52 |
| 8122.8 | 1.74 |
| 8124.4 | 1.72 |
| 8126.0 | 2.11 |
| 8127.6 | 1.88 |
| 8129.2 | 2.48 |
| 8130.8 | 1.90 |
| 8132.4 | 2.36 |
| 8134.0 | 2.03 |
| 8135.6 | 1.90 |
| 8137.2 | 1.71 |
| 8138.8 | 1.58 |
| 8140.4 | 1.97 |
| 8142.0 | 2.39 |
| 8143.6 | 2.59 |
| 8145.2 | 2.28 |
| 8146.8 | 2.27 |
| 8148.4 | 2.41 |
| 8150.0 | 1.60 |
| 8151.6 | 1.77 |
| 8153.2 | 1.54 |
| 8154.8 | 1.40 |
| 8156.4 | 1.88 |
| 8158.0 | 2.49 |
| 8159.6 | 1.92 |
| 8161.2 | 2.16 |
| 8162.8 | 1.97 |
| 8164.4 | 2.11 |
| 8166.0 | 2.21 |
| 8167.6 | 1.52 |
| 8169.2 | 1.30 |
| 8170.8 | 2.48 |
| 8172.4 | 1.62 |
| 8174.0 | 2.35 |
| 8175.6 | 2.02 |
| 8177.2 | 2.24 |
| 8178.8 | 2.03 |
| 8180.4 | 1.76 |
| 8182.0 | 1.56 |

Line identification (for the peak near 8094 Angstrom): [N II] 6583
